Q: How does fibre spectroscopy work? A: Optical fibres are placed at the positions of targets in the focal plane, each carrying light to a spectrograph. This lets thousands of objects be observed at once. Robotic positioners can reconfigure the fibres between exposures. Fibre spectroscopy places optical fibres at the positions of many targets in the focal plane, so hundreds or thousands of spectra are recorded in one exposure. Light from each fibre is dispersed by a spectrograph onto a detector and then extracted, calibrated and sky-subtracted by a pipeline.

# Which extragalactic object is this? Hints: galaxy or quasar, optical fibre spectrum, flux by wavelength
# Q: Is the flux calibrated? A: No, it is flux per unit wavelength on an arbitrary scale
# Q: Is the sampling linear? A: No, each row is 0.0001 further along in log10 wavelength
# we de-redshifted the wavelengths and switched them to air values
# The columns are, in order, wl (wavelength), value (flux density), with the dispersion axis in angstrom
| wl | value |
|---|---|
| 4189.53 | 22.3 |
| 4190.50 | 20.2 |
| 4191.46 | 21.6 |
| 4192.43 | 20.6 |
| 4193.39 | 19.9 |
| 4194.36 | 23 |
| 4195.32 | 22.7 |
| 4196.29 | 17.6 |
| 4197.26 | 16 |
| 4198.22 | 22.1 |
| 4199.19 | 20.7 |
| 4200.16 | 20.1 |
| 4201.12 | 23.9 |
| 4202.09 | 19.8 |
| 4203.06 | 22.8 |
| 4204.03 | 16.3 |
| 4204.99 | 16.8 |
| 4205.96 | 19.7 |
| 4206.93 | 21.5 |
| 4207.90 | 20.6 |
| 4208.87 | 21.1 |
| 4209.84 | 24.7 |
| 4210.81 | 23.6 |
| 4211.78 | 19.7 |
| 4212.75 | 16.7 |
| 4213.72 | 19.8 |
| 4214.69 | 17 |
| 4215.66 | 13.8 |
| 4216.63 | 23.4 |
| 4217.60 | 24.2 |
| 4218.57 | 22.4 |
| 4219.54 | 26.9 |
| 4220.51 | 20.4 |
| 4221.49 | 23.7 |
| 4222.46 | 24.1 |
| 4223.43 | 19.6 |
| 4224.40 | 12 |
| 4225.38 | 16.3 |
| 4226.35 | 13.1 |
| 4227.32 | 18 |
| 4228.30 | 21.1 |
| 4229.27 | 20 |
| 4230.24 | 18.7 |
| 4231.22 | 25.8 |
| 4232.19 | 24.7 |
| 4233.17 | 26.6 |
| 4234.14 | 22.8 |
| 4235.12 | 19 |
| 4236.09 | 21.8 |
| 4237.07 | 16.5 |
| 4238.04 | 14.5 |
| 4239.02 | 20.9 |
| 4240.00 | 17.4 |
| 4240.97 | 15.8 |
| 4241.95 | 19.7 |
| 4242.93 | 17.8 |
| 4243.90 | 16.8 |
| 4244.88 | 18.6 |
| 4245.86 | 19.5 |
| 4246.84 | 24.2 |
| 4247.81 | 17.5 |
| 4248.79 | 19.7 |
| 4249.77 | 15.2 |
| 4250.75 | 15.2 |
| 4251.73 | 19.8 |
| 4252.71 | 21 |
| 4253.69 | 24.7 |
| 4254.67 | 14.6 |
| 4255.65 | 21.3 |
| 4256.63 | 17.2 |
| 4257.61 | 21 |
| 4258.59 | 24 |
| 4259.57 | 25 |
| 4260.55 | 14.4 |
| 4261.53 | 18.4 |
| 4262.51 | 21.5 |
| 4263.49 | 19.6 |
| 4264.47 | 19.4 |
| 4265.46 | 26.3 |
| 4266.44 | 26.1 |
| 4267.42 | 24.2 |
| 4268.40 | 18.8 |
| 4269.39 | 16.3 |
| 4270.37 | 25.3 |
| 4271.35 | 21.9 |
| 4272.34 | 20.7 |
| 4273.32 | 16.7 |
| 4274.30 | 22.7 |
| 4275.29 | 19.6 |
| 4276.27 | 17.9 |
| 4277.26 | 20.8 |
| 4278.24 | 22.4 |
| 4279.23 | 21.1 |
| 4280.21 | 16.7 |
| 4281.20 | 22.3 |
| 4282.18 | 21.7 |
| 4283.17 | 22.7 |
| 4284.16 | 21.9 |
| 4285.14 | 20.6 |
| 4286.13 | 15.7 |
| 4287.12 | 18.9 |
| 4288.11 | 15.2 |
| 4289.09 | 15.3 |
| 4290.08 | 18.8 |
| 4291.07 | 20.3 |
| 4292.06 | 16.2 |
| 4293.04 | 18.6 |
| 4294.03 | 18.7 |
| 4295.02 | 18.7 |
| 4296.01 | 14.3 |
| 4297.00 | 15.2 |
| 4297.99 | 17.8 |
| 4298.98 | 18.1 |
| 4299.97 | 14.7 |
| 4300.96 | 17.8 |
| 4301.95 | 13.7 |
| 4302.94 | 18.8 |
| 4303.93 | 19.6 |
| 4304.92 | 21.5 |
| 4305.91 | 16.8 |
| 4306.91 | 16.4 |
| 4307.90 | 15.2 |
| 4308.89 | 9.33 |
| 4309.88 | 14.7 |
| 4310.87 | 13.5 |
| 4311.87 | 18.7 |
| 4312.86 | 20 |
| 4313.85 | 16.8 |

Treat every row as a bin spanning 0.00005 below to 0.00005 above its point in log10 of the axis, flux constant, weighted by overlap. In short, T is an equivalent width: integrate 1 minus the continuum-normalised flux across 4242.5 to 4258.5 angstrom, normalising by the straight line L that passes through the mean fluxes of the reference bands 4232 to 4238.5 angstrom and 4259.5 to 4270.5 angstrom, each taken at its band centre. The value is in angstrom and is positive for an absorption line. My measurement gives 1.3 angstrom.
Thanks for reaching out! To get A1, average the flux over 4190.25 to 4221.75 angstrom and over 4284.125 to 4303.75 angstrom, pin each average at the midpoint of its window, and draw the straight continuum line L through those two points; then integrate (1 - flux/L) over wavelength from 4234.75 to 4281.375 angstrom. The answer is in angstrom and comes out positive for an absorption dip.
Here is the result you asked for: -2.8 angstrom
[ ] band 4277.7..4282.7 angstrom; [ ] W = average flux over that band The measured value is 20.9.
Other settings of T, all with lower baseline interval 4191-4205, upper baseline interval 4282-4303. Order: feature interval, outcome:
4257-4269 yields -1.8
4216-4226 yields -0.7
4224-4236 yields -0.3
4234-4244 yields 0.5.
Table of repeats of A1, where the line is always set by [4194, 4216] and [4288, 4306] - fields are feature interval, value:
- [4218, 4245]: -0.8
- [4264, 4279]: -2.6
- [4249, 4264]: -0.8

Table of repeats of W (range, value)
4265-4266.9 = 26.2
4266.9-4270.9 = 21.2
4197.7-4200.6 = 20.9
